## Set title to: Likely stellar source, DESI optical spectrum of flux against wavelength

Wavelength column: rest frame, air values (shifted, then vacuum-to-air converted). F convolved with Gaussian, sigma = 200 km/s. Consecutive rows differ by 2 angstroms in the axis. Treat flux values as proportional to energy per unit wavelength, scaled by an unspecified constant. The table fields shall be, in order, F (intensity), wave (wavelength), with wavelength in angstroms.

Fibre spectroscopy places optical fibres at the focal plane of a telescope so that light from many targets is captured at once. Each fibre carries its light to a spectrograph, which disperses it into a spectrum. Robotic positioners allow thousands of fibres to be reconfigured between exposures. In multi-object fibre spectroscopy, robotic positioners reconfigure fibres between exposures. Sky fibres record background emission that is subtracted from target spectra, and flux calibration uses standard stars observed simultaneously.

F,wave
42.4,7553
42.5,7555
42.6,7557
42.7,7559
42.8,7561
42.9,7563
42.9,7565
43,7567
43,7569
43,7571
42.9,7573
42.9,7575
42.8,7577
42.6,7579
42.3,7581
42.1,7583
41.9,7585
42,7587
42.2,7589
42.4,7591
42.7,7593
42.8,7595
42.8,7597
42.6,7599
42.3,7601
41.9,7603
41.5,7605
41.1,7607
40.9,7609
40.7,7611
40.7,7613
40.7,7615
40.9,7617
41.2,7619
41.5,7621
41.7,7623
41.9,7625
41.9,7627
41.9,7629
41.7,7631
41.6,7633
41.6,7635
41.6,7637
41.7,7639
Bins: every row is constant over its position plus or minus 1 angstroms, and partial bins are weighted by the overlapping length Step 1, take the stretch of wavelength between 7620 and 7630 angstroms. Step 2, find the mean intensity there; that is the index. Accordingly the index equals 41.8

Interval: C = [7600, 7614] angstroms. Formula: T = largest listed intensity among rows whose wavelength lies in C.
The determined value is 42.3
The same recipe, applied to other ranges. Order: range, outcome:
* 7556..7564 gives 42.9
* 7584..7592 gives 42.4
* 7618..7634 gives 41.9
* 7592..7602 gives 42.8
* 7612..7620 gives 41.2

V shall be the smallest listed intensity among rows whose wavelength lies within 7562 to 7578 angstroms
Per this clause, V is 42.8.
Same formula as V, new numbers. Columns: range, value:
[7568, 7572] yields 43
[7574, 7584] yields 42.1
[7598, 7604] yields 41.9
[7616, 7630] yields 40.9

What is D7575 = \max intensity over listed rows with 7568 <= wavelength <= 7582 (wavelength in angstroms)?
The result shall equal 43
